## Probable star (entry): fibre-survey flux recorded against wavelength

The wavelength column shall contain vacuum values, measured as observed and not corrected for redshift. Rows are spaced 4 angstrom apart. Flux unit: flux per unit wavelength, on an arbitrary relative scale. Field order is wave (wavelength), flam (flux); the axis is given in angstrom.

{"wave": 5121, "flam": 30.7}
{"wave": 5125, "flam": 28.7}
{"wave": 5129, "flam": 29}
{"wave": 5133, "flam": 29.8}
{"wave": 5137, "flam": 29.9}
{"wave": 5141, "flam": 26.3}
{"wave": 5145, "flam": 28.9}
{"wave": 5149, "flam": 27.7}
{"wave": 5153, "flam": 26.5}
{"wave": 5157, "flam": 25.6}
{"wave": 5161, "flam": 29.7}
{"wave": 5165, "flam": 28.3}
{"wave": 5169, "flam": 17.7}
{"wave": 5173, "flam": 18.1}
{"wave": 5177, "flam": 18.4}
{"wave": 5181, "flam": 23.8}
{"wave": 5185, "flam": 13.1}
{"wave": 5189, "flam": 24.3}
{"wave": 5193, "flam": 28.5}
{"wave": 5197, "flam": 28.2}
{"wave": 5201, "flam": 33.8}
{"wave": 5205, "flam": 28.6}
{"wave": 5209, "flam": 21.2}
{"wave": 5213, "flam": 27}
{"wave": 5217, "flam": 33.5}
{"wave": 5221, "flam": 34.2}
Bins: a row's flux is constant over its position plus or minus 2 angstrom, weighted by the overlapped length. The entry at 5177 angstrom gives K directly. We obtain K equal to 18.4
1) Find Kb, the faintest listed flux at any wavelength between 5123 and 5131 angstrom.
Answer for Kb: 28.7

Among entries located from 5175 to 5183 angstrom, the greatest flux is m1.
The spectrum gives 23.8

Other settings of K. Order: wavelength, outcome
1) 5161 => 29.7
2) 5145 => 28.9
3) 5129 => 29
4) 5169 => 17.7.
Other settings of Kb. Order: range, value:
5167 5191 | 13.1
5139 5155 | 26.3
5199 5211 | 21.2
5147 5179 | 17.7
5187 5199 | 24.3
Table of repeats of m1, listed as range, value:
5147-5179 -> 29.7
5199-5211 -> 33.8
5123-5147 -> 29.9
